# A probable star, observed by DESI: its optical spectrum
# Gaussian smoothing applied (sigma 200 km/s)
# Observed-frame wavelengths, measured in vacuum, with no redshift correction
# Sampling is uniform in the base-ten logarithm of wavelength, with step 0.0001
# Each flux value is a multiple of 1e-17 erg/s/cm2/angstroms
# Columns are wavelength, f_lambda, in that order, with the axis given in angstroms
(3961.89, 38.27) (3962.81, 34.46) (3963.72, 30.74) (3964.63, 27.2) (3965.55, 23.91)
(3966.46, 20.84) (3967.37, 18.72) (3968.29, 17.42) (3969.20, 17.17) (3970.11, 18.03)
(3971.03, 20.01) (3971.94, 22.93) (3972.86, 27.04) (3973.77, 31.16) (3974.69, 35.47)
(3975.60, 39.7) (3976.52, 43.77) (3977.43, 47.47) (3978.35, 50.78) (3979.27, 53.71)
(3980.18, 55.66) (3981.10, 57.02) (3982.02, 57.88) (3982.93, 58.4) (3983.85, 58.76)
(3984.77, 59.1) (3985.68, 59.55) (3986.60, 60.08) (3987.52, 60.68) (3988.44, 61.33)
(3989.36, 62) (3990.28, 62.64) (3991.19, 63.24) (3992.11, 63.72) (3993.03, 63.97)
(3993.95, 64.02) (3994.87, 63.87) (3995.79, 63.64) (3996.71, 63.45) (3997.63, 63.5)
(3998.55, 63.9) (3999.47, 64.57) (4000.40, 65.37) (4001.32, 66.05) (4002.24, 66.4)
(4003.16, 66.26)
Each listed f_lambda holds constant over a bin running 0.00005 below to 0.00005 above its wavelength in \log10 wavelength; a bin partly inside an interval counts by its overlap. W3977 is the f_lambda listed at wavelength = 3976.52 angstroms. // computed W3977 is 43.77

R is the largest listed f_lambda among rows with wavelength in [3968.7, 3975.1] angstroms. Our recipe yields 35.47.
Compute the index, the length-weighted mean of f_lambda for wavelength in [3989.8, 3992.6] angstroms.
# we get 63.3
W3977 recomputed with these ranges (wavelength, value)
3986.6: 60.08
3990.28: 62.64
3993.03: 63.97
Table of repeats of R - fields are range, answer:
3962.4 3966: 34.46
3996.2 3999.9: 64.57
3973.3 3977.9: 47.47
